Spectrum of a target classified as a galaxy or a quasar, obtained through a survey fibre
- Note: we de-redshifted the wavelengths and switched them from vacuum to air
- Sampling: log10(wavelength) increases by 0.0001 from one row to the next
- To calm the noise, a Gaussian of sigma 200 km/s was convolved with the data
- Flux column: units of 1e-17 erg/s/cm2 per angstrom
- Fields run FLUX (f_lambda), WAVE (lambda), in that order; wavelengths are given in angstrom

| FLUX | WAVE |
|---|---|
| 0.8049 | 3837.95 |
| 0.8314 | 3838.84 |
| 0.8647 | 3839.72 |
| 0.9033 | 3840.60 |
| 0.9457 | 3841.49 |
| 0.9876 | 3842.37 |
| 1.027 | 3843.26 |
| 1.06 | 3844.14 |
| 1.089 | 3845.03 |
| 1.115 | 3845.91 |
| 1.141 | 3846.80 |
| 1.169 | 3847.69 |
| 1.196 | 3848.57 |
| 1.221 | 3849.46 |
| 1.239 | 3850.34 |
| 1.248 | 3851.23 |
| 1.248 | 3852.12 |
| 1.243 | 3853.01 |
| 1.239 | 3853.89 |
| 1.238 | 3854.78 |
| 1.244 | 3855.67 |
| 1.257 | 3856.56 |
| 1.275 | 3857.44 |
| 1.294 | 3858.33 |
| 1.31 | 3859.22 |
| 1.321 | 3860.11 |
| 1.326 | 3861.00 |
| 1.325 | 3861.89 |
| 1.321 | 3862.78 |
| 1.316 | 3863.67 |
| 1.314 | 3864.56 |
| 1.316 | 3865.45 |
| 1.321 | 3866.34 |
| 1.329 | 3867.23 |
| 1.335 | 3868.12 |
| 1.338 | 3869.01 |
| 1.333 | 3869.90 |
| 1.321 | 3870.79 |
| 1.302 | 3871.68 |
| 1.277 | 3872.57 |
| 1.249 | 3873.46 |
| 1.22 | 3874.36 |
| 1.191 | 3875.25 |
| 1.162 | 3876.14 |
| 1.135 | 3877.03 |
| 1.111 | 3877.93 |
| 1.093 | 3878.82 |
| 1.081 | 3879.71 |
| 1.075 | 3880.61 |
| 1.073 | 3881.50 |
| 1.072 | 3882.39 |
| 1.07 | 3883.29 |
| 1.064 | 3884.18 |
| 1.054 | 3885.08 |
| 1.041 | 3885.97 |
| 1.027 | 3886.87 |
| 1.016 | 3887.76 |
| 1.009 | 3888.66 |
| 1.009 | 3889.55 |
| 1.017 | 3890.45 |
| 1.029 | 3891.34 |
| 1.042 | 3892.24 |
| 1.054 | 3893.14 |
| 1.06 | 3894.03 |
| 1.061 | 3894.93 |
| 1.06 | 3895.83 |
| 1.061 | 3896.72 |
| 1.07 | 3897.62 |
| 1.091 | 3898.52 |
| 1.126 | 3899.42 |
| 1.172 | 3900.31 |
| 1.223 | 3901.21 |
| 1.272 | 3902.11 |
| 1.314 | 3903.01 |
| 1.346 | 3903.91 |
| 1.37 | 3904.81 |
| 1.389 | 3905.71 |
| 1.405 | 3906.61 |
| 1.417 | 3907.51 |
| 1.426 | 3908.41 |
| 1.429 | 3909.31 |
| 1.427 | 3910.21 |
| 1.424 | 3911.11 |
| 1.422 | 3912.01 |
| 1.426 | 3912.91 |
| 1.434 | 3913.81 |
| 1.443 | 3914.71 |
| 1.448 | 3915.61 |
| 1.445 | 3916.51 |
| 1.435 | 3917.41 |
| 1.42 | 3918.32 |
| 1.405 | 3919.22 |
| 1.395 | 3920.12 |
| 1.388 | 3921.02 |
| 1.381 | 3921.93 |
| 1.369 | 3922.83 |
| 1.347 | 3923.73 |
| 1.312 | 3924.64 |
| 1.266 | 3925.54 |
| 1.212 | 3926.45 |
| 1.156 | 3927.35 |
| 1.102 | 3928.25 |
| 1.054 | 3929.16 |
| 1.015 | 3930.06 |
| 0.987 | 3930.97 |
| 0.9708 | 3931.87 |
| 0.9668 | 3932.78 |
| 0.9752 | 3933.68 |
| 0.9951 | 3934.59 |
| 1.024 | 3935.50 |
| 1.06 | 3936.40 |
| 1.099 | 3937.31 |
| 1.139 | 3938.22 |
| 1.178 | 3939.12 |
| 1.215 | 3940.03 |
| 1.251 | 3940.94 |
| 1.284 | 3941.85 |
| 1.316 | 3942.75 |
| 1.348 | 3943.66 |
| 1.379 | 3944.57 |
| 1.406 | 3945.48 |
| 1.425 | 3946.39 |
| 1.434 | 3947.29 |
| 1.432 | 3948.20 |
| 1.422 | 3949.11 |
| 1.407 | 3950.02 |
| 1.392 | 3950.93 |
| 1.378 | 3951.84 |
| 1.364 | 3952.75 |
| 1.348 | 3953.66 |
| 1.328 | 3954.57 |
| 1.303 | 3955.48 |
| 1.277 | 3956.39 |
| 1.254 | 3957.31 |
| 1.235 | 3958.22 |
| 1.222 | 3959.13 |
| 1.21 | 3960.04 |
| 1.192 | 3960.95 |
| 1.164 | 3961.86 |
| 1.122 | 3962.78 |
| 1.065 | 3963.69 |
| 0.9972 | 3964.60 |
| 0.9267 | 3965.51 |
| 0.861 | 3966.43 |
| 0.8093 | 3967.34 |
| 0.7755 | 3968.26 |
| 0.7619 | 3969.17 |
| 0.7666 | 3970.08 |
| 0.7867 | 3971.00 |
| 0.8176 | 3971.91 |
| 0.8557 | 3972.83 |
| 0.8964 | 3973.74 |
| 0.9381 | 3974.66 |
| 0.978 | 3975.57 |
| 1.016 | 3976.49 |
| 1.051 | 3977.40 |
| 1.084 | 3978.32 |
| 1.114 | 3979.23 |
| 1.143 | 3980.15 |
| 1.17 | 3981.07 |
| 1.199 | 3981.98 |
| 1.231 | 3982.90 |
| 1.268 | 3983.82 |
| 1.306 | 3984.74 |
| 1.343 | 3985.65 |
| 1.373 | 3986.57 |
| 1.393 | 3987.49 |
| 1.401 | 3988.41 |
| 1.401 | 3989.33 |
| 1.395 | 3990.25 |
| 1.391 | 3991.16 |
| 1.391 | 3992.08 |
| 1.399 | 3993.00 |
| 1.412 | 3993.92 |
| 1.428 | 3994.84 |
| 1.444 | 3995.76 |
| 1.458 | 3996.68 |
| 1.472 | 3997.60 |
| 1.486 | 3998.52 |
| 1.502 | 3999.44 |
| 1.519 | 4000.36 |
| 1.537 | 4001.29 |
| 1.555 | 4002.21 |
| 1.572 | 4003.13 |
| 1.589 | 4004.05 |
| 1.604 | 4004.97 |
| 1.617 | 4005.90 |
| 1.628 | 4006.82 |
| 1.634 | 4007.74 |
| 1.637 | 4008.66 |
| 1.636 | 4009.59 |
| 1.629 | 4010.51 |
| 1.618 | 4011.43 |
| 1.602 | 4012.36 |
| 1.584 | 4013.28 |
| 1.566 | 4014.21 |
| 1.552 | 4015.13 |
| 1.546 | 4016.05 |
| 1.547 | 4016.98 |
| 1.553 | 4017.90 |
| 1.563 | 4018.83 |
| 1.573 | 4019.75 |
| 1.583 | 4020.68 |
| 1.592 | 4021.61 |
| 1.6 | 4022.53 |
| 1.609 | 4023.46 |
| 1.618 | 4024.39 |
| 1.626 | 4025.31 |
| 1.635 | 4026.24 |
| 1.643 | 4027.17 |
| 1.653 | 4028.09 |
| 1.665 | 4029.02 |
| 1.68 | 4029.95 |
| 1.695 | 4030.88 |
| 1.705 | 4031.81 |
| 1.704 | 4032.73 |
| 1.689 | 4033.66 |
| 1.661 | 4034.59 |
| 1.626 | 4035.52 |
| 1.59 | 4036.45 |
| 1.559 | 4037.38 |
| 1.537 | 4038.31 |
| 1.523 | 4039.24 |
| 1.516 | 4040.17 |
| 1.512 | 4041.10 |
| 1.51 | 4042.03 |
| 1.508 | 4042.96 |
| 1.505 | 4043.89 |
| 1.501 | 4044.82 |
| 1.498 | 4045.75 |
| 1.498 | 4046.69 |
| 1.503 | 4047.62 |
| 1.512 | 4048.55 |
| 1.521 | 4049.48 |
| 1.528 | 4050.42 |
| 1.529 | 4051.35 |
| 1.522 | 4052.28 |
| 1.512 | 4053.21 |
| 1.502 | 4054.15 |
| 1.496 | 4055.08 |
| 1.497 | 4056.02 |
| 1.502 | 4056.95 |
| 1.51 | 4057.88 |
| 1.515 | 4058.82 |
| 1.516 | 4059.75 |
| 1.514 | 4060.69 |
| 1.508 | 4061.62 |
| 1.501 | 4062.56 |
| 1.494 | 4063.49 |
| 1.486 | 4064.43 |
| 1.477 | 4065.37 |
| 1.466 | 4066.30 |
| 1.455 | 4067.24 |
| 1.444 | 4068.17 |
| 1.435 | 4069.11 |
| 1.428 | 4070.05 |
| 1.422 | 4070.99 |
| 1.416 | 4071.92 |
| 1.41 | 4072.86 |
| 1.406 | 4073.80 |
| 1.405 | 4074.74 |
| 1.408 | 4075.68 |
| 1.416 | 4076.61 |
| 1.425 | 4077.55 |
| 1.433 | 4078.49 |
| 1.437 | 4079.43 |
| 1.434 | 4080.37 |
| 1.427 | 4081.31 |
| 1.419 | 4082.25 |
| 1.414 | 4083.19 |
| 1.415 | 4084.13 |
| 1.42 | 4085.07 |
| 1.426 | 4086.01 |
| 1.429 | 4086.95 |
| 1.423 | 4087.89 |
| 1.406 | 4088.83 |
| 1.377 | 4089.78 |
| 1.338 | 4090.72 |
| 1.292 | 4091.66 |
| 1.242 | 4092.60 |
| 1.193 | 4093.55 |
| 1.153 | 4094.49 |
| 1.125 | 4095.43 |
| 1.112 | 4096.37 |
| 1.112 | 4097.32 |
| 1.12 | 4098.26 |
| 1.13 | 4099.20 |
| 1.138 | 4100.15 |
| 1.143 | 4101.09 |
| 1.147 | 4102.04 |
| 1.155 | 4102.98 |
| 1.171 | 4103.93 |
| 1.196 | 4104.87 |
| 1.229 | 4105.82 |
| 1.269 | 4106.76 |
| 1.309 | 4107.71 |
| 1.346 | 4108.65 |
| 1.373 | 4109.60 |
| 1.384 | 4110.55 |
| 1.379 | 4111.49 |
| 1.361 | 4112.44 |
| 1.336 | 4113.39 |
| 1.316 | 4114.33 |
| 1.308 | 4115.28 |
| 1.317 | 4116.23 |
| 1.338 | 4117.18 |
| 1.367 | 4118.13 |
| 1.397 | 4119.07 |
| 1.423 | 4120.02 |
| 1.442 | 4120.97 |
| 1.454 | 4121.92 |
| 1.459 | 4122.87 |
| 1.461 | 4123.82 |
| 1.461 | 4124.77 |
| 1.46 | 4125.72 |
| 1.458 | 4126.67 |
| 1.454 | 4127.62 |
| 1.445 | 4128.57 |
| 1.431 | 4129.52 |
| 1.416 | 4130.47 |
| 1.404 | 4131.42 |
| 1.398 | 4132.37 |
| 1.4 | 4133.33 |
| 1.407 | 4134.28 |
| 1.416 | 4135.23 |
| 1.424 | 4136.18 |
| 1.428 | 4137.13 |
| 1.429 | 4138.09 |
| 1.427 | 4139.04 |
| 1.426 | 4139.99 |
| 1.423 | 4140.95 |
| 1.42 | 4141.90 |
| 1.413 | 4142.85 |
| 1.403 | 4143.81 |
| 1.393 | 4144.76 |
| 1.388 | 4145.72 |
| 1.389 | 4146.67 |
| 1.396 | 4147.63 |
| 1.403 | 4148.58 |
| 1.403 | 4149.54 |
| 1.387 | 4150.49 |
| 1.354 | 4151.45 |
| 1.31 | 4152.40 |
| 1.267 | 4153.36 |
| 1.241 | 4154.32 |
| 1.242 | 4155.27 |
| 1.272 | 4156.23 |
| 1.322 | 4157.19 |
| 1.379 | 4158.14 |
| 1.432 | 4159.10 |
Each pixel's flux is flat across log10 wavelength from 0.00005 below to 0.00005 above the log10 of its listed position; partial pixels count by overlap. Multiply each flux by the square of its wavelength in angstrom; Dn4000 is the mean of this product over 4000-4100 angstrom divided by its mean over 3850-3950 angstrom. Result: 1.30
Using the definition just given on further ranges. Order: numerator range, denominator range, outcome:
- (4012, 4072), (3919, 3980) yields 1.41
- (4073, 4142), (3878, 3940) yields 1.25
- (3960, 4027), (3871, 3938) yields 1.17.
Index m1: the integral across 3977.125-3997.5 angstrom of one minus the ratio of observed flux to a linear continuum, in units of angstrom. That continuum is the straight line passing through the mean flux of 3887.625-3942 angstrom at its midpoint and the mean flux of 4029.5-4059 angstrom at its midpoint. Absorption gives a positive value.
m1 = 1.3 angstrom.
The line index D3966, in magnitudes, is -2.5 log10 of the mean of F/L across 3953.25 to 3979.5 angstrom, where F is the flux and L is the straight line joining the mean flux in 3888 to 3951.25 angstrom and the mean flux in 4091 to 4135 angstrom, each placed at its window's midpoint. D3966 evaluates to 0.212 mag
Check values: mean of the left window 1.25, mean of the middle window 1.04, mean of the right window 1.31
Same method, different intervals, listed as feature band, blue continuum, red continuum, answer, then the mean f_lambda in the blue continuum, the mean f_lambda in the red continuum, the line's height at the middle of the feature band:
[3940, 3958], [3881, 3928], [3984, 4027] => 0.01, 1.24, 1.52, 1.36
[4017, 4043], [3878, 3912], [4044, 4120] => -0.21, 1.16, 1.38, 1.32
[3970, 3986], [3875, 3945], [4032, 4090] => 0.25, 1.2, 1.49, 1.33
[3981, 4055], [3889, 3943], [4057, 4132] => -0.17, 1.23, 1.37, 1.31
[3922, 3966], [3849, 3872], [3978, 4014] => 0.14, 1.29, 1.44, 1.38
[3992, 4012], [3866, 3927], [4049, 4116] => -0.17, 1.24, 1.37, 1.31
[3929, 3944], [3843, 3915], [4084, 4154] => 0.13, 1.22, 1.35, 1.25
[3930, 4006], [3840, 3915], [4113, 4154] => 0.04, 1.2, 1.4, 1.27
